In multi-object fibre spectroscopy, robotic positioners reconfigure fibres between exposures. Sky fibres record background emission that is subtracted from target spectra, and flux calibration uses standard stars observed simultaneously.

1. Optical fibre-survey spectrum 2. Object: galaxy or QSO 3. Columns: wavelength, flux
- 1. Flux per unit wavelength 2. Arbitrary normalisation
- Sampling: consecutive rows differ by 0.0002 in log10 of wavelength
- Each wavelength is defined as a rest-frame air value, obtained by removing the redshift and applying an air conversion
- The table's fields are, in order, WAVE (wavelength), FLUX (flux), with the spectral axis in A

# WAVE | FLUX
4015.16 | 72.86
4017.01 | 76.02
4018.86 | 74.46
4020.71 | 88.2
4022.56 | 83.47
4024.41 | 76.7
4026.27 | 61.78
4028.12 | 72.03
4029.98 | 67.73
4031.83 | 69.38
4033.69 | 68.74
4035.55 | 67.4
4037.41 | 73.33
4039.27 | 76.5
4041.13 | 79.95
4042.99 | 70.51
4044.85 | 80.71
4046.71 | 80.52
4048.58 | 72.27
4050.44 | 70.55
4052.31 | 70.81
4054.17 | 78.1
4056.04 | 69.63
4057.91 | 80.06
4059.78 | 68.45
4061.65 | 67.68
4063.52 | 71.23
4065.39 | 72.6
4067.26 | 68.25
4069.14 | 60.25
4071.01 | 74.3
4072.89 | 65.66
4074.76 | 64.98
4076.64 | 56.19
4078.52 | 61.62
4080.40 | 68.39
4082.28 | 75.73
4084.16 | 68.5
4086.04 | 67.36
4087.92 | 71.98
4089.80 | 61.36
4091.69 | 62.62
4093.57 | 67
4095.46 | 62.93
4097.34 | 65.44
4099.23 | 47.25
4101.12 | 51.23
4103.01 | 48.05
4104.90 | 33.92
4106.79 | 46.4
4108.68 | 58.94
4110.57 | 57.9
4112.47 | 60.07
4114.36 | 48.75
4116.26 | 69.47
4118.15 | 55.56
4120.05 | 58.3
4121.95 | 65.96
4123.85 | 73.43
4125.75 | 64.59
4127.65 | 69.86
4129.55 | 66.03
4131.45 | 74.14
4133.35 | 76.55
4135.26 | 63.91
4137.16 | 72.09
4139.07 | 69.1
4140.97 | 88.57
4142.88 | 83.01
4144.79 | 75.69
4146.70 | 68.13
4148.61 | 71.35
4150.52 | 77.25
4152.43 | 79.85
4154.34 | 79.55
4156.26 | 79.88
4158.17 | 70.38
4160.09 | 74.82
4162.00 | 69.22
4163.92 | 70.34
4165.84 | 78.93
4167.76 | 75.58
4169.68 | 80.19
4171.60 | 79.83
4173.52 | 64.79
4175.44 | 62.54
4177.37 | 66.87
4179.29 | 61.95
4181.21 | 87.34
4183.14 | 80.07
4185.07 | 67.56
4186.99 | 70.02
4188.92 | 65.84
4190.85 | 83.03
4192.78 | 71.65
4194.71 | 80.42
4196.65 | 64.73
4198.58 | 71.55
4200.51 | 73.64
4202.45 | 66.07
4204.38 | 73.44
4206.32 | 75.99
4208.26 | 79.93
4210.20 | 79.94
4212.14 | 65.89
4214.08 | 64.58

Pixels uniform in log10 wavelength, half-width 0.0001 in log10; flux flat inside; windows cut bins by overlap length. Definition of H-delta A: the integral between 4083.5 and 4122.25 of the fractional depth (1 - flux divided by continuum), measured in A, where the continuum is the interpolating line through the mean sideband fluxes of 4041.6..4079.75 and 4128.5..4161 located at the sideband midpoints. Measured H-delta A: 7.6 A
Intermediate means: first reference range 70.3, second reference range 74.7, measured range 58.3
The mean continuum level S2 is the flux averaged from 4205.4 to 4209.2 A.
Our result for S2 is 77.9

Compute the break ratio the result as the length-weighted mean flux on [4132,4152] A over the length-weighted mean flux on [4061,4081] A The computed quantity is 1.12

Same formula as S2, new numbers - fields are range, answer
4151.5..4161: 76.9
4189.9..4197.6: 74.9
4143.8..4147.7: 72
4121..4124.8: 69.6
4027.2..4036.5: 69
